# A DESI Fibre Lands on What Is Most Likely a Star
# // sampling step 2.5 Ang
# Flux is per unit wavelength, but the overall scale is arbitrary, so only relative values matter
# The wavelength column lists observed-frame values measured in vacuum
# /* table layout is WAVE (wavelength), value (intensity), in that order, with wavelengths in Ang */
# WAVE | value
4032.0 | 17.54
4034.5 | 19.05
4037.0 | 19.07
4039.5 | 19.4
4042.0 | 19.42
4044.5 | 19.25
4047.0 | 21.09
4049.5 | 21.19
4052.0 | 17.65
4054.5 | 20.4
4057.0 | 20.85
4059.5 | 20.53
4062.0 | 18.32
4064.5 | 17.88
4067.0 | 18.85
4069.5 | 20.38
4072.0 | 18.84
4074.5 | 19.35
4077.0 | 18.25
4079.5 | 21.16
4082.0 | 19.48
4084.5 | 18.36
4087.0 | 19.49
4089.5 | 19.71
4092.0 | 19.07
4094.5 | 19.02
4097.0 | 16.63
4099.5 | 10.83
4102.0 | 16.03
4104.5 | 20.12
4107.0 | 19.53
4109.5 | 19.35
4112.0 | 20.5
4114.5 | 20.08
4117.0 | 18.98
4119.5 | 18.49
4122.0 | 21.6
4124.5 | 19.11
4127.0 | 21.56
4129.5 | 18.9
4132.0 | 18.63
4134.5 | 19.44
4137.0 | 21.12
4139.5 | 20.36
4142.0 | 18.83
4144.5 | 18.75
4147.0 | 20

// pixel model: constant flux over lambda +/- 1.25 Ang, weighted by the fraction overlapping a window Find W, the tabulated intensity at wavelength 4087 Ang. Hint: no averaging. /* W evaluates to 19.49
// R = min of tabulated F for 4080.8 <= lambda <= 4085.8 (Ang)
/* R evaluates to 18.36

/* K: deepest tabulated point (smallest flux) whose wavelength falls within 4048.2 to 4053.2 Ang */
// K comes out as 17.65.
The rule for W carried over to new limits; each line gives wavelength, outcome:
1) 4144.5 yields 18.75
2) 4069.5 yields 20.38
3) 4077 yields 18.25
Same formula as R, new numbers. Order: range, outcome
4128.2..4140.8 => 18.63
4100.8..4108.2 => 16.03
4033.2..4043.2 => 19.05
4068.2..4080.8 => 18.25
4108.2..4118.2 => 18.98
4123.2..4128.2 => 19.11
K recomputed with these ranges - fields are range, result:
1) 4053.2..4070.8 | 17.88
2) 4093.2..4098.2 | 16.63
